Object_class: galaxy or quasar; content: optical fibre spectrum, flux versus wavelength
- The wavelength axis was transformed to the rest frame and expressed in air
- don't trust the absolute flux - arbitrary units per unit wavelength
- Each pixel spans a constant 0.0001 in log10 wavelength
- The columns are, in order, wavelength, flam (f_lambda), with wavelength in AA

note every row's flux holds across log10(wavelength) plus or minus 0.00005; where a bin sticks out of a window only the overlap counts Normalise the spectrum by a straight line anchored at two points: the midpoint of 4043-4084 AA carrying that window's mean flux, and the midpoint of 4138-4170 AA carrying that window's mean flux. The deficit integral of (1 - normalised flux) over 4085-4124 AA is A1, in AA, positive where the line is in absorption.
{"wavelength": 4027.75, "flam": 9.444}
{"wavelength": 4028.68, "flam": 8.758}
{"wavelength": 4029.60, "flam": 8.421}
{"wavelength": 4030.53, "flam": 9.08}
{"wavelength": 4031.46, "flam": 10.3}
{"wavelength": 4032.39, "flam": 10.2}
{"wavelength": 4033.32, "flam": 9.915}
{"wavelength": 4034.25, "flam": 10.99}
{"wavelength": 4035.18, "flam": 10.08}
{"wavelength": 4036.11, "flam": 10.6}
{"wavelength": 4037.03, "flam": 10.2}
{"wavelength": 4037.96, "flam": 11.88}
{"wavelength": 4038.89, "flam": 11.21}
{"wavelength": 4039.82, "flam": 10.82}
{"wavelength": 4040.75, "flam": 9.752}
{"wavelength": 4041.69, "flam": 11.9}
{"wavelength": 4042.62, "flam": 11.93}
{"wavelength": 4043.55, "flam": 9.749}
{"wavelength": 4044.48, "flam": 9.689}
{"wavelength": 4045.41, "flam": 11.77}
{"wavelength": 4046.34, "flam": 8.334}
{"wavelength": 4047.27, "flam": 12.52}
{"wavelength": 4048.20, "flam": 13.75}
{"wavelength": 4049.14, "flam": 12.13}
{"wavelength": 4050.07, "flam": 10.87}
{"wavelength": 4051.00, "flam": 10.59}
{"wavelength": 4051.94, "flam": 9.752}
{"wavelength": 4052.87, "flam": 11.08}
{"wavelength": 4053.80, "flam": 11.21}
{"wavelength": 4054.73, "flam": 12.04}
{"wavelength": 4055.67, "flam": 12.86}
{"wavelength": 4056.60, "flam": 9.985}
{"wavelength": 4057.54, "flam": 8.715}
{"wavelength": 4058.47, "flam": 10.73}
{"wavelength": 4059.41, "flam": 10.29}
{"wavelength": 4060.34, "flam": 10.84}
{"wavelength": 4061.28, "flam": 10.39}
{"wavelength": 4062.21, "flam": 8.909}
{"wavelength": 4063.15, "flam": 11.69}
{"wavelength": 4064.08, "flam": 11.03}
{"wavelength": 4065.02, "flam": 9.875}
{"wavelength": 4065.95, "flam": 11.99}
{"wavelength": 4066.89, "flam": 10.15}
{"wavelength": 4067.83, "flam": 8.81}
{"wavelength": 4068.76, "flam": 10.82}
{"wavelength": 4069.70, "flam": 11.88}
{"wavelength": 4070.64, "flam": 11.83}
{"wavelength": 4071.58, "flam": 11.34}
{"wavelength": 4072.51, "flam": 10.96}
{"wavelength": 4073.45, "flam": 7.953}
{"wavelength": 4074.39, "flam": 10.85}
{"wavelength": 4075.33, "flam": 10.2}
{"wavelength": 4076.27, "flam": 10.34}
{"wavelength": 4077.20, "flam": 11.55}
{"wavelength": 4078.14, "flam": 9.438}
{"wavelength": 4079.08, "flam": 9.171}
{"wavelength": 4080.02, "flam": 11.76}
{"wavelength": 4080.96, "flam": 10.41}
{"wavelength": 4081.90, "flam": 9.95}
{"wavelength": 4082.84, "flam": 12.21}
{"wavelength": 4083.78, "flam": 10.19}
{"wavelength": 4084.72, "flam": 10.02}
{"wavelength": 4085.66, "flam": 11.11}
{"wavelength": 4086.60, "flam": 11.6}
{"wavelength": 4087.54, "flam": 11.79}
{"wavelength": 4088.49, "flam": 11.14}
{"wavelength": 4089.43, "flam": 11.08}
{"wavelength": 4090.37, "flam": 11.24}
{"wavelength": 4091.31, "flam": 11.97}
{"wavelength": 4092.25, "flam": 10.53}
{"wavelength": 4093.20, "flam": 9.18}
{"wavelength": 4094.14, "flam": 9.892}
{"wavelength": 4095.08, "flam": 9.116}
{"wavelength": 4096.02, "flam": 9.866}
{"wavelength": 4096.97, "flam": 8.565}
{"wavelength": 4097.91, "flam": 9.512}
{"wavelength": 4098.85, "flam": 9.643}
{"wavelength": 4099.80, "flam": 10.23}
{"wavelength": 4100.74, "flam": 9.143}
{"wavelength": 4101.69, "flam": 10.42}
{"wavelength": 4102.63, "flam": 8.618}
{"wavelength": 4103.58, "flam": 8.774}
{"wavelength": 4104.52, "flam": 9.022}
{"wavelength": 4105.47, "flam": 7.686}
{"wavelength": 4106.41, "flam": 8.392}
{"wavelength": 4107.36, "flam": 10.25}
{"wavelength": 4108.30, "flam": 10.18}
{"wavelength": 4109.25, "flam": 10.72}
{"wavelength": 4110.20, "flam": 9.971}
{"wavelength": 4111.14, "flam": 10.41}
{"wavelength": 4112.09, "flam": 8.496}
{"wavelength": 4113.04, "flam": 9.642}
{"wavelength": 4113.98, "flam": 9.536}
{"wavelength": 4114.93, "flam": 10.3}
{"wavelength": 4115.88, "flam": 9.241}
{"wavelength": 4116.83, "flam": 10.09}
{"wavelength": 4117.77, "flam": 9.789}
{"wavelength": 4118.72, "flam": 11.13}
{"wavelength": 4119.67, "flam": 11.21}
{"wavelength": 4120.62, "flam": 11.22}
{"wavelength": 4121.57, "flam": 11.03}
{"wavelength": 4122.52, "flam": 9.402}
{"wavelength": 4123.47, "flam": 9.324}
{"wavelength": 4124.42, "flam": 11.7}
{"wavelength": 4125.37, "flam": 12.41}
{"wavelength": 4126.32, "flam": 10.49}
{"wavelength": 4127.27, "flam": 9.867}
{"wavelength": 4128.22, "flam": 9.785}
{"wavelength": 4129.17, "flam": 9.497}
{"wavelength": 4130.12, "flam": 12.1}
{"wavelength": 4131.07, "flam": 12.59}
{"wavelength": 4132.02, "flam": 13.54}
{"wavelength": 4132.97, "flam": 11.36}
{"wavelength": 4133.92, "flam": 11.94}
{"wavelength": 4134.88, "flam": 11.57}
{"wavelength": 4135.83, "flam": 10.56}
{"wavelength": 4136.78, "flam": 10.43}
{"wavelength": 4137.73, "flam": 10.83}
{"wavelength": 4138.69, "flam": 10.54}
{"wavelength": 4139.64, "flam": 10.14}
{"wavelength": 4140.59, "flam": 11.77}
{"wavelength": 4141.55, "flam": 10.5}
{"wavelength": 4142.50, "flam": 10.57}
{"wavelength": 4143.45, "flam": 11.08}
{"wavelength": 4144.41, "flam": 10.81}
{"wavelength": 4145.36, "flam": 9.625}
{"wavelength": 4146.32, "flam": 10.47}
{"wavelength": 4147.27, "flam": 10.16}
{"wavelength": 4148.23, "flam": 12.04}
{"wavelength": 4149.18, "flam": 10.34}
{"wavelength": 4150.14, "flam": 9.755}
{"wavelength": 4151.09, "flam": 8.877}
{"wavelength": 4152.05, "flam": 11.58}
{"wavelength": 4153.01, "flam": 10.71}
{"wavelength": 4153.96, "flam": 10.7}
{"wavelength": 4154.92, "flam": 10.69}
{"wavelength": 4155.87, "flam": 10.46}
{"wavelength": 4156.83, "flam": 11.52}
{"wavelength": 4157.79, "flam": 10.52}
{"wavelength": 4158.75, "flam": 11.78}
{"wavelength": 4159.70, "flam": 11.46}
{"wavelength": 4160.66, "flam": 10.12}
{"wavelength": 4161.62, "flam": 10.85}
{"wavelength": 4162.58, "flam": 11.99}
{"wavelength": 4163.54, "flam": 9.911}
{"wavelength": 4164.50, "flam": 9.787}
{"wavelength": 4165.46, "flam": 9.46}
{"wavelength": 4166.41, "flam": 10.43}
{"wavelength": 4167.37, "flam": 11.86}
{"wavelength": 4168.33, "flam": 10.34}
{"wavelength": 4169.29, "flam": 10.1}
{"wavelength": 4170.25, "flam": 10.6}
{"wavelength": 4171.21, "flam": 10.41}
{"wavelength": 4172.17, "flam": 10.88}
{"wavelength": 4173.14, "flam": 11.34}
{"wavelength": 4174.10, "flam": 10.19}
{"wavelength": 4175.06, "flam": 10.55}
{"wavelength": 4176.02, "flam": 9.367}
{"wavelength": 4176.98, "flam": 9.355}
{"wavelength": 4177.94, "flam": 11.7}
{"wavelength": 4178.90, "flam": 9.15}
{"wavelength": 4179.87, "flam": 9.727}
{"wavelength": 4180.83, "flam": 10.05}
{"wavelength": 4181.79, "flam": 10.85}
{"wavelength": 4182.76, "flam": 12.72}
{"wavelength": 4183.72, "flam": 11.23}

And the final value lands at 2.4 AA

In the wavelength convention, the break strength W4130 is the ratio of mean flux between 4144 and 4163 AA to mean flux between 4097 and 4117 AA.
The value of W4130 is 1.13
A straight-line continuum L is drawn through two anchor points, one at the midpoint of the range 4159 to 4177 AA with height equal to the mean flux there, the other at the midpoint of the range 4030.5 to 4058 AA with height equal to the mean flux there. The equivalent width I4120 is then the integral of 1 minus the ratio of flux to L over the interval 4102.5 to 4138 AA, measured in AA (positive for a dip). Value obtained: 0.9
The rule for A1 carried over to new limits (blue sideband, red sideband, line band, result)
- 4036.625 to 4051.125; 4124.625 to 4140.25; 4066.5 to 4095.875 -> 1.3 AA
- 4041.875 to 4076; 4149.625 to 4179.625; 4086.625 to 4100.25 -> 0.5 AA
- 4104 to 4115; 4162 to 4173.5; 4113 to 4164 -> -3.5 AA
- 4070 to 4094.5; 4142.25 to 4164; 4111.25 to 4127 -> 0.6 AA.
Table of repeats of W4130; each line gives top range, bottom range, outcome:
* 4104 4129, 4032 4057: 0.92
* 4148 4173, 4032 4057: 0.97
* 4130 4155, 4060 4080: 1.04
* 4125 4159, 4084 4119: 1.09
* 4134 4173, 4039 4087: 0.99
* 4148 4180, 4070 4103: 1.02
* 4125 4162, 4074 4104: 1.06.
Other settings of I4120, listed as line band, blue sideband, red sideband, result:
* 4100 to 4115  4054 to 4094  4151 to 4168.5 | 1.7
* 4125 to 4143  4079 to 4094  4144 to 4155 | -0.9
